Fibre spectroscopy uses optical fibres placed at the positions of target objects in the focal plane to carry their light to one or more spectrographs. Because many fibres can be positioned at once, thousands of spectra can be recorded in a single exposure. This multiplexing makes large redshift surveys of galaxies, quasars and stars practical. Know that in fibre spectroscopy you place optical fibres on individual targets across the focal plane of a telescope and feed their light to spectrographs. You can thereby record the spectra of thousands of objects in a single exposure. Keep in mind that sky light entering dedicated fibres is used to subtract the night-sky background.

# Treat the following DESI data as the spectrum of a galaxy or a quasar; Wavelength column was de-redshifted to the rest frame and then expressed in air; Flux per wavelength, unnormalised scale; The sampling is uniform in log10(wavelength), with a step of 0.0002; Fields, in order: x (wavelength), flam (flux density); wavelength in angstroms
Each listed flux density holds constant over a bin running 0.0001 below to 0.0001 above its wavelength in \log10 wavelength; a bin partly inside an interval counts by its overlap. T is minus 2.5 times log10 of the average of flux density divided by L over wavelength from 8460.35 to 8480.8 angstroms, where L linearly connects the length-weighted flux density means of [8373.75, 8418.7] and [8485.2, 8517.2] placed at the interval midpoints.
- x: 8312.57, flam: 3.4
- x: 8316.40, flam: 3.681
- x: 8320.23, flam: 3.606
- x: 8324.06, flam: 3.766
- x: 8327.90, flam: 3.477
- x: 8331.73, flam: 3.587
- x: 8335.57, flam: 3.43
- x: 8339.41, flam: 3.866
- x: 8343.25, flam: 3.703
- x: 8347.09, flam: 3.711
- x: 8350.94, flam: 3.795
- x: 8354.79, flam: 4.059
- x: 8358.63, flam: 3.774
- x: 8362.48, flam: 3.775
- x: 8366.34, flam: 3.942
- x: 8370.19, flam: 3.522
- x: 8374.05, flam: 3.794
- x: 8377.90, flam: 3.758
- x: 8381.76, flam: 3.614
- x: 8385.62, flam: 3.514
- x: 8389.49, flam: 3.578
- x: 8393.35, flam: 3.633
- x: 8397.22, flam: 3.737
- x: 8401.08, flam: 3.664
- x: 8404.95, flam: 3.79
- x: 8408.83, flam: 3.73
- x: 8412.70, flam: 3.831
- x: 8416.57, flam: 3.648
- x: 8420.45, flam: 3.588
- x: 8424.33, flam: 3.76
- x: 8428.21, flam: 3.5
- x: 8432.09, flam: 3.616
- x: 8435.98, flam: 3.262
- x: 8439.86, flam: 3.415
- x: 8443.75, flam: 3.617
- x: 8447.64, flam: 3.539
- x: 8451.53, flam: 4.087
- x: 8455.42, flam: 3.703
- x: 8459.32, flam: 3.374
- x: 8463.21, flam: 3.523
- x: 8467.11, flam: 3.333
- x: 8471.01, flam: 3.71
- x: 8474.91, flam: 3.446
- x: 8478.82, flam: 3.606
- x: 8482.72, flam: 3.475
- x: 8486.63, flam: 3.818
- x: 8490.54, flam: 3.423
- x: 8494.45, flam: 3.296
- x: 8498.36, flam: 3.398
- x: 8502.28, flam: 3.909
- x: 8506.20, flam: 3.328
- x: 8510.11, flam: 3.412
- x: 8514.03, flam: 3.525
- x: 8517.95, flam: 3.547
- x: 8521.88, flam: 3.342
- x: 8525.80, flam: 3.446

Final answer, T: 0.01 mag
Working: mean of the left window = 3.69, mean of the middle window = 3.52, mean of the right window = 3.51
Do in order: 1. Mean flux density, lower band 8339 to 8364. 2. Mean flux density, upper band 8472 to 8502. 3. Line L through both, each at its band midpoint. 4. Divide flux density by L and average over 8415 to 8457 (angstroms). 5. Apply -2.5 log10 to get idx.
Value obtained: 0.01 mag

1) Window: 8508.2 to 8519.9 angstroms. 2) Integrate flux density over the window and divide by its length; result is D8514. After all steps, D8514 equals 3.5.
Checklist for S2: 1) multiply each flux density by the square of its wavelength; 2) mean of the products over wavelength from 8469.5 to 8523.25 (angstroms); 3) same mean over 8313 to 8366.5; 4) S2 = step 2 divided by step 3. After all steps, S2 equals 0.98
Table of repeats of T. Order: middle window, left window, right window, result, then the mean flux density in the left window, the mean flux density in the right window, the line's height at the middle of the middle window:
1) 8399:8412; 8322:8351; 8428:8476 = -0.04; 3.66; 3.55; 3.59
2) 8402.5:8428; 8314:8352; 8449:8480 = -0.03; 3.66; 3.6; 3.62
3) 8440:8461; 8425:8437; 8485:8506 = -0.04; 3.51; 3.54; 3.52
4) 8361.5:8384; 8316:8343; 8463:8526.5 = -0.04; 3.63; 3.5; 3.6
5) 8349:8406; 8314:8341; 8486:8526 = -0.04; 3.62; 3.49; 3.59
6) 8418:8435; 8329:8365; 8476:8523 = 0.01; 3.74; 3.51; 3.62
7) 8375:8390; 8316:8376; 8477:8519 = 0.01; 3.72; 3.52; 3.67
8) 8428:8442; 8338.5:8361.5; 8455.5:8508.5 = 0.06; 3.81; 3.52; 3.62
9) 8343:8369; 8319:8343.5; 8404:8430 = -0.05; 3.63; 3.69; 3.65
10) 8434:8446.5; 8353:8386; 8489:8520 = 0.05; 3.76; 3.48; 3.61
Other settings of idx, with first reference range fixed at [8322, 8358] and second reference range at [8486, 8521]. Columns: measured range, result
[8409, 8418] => -0.038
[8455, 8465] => 0.015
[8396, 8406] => -0.028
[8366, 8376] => -0.015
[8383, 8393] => 0.026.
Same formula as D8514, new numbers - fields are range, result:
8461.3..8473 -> 3.52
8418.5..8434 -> 3.62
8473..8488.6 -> 3.59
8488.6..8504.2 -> 3.51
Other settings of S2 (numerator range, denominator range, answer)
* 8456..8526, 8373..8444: 0.98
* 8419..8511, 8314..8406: 0.98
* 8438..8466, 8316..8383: 0.99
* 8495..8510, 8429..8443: 1.03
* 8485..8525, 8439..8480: 0.99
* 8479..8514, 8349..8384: 0.96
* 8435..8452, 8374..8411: 0.98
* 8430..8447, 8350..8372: 0.93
